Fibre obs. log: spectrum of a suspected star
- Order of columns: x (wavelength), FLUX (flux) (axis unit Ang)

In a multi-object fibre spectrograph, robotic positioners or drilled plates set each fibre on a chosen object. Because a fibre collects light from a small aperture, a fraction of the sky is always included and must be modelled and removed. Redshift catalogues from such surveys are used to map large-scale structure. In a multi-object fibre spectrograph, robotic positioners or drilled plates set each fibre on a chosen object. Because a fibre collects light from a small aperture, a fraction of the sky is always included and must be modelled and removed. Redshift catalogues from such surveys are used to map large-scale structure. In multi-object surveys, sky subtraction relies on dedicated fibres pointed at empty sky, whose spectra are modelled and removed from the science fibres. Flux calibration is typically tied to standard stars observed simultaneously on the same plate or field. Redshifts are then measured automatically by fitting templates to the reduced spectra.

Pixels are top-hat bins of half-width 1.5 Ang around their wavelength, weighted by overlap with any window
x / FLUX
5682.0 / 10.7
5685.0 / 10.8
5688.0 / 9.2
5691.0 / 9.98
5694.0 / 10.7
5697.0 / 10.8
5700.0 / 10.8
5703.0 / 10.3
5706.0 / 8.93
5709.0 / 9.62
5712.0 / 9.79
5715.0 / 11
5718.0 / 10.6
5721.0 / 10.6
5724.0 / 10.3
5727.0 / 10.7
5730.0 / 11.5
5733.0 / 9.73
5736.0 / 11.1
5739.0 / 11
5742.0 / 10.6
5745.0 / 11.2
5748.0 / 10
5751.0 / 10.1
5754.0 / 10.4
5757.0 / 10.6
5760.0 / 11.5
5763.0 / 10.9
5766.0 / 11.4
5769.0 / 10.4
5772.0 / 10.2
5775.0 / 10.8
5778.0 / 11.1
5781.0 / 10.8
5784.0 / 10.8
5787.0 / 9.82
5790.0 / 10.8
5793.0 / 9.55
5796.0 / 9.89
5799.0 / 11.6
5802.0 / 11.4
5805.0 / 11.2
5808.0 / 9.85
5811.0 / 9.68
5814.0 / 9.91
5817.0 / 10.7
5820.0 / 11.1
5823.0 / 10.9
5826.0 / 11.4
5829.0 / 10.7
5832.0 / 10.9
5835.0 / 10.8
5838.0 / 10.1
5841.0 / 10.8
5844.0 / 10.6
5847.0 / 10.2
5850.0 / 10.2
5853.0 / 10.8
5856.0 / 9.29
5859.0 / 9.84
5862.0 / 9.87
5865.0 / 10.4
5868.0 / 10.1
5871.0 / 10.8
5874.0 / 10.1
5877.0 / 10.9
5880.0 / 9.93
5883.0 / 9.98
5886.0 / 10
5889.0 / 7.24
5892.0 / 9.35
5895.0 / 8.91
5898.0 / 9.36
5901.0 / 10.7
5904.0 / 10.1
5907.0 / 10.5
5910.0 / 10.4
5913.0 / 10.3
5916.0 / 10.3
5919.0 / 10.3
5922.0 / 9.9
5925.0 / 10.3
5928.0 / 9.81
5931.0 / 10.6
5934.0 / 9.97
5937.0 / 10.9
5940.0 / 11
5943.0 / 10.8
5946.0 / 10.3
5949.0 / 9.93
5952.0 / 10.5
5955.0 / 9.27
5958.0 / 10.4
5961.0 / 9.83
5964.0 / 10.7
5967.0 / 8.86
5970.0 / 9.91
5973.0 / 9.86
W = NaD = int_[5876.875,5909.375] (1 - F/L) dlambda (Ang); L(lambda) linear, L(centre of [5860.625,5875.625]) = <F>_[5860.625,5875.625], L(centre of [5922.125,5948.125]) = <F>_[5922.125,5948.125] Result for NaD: 1.98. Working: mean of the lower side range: 10.3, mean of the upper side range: 10.4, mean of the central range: 9.69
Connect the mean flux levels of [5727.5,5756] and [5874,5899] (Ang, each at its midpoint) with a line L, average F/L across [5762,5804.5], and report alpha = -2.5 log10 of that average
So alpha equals -0.040 mag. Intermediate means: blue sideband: 10.6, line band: 10.7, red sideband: 9.5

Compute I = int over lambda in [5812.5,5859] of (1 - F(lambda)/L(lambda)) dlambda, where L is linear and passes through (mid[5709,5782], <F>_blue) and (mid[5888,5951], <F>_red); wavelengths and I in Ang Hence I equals -0.82 Ang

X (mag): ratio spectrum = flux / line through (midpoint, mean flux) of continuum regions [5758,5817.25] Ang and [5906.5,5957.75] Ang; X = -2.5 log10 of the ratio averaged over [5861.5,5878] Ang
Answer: 0.006 mag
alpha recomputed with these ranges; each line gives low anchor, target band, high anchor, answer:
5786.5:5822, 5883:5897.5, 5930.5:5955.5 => 0.157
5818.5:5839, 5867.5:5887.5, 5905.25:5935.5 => 0.027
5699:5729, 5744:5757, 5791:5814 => -0.008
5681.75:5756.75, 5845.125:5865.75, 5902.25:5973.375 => 0.021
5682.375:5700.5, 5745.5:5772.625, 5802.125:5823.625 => -0.020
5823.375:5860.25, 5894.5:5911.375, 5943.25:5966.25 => 0.025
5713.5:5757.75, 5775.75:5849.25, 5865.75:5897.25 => -0.047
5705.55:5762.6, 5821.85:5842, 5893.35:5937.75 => -0.049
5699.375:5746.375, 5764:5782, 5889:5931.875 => -0.046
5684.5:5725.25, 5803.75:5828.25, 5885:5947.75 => -0.048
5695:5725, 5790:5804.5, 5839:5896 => -0.059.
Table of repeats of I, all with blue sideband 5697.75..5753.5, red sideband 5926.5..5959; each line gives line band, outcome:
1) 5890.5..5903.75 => 0.91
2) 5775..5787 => -0.40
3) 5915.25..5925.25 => 0.14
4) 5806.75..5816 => 0.47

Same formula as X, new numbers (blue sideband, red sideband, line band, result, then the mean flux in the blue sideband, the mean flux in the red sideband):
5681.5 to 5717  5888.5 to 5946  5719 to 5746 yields -0.056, 10.2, 10.1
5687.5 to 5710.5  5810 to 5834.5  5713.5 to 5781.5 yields -0.041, 10.1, 10.7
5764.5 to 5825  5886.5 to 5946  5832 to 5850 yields -0.012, 10.6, 10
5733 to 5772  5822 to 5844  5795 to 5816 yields 0.024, 10.7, 10.8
